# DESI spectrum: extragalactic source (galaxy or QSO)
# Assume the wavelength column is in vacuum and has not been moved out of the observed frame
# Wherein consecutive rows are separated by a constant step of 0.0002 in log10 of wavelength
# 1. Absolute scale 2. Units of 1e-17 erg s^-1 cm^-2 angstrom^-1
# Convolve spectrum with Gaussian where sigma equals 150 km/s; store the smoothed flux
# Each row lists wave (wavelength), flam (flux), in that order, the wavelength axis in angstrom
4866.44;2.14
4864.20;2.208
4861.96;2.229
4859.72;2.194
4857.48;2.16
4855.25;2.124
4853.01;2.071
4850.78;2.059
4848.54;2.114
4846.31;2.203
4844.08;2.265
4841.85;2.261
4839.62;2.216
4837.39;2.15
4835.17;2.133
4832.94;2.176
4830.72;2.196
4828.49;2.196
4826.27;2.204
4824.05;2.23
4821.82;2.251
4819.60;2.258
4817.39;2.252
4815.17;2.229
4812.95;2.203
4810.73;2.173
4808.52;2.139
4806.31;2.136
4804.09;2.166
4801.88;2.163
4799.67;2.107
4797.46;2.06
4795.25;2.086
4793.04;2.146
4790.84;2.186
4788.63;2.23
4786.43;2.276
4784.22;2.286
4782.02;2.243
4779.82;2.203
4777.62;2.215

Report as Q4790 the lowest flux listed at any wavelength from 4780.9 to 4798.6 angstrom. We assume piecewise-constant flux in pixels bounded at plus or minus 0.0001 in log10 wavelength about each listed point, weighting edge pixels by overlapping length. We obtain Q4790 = 2.06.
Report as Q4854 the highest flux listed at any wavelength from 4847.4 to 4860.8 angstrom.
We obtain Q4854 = 2.194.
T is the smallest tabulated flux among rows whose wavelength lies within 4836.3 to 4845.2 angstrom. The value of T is 2.15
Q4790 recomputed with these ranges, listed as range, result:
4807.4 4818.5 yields 2.139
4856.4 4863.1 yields 2.16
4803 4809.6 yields 2.136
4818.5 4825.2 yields 2.23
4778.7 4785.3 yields 2.203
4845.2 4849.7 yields 2.114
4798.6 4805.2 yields 2.107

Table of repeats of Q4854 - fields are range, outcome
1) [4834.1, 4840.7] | 2.216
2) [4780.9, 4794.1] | 2.286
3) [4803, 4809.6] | 2.166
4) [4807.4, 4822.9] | 2.258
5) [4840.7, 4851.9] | 2.265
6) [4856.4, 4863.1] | 2.229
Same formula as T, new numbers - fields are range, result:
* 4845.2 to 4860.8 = 2.059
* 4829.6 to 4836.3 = 2.133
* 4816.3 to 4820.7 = 2.252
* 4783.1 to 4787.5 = 2.276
